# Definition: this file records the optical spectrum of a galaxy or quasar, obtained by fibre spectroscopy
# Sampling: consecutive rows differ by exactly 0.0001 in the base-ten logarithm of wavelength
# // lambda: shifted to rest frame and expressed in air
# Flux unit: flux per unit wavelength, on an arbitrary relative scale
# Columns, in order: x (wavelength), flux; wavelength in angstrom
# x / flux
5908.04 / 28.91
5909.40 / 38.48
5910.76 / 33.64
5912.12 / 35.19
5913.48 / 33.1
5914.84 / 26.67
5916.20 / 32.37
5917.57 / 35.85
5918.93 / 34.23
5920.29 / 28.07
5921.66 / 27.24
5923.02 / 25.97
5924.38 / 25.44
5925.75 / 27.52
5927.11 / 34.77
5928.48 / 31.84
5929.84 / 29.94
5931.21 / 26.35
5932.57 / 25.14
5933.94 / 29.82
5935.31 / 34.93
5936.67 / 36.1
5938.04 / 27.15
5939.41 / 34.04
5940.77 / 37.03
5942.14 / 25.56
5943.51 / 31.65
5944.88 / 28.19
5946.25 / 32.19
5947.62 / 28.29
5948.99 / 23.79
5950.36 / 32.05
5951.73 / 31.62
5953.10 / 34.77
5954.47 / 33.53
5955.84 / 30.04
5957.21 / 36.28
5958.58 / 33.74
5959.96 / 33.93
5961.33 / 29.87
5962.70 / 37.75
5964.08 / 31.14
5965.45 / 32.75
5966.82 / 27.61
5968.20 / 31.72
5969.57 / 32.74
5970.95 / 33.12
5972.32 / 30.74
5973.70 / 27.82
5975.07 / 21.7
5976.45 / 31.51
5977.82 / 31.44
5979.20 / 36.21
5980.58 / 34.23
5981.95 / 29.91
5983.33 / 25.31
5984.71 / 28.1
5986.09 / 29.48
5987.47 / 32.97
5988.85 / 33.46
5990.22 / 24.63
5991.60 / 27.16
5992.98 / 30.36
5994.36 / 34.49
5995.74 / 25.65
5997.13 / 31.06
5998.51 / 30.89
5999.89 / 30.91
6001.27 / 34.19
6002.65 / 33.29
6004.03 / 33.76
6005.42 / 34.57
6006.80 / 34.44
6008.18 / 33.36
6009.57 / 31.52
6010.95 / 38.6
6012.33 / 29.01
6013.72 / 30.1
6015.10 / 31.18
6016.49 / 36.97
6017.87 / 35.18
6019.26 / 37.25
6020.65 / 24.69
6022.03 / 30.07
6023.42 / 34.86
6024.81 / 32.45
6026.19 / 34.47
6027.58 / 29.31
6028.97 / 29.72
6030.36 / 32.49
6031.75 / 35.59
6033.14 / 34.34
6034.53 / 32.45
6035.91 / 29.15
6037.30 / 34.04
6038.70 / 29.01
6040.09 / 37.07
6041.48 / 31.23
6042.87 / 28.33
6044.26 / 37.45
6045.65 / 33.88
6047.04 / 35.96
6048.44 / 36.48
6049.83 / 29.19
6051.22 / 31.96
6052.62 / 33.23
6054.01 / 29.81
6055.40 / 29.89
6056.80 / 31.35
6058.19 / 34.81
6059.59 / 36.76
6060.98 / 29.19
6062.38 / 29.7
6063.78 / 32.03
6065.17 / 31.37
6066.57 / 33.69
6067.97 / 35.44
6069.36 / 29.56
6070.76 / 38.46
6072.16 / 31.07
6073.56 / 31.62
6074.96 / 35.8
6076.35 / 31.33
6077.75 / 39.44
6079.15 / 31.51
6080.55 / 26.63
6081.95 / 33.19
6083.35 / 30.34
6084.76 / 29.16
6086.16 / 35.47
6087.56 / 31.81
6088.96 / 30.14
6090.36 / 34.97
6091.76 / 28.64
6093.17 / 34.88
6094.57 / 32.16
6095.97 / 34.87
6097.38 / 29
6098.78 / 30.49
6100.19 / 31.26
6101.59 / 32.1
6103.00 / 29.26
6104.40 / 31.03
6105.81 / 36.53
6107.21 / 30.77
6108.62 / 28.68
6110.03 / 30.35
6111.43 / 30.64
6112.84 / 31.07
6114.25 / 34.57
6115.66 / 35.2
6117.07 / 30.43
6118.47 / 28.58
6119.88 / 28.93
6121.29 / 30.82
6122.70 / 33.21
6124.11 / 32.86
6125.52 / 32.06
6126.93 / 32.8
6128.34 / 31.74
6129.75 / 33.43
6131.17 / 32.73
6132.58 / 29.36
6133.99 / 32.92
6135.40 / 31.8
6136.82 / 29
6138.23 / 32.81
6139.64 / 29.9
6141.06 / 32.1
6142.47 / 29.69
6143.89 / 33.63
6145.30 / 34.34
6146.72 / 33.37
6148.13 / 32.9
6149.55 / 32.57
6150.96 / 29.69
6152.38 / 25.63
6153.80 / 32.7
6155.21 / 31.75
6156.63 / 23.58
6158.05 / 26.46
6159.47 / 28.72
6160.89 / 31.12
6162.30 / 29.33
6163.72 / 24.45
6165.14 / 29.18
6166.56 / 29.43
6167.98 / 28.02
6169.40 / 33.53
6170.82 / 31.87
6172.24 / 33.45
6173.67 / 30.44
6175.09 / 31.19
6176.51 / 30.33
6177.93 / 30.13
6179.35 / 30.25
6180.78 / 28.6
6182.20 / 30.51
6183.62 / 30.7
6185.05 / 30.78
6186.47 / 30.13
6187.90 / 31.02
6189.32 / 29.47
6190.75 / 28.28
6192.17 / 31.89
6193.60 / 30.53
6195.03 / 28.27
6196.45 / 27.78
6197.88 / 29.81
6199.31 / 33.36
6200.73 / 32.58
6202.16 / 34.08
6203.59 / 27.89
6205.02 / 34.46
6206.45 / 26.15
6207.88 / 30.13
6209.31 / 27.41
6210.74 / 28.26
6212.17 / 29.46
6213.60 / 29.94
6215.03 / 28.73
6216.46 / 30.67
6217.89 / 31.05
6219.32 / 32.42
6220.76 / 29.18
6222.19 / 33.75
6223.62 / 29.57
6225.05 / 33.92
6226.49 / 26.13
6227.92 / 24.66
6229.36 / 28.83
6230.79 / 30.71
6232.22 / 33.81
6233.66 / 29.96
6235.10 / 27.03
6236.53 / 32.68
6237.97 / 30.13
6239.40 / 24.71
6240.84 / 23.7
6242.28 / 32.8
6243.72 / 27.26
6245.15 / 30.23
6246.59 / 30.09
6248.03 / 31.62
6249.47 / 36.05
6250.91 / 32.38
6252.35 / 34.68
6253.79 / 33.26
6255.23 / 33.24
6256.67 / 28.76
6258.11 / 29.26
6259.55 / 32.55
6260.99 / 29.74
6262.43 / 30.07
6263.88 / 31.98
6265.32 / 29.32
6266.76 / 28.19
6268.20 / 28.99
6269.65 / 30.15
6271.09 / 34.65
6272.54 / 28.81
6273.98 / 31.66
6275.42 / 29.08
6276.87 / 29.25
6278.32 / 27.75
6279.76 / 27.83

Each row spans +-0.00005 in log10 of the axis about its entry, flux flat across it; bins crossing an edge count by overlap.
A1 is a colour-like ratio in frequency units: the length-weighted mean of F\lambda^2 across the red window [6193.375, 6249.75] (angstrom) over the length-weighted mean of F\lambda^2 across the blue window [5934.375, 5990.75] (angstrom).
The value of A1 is 1.04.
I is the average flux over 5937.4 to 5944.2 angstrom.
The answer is 31.1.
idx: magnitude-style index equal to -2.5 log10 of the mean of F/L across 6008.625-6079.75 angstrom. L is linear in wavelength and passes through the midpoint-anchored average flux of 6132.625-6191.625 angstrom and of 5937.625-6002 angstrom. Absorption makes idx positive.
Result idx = -0.07 mag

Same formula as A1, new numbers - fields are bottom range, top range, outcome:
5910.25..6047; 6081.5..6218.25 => 1.03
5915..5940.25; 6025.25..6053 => 1.12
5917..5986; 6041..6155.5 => 1.09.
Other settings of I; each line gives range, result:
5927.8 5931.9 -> 29.4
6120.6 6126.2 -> 32.2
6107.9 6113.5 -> 30.2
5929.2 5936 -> 29.2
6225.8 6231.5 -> 27.6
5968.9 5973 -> 32.2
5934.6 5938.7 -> 32.7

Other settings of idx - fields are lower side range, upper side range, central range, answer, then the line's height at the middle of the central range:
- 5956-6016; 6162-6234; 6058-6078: -0.08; 30.9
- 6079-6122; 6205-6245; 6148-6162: 0.04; 30.6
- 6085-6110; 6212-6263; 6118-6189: 0.02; 31.2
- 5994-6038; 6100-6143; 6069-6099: -0.02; 31.9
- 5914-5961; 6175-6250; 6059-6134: -0.06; 30.3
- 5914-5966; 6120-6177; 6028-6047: -0.06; 30.9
